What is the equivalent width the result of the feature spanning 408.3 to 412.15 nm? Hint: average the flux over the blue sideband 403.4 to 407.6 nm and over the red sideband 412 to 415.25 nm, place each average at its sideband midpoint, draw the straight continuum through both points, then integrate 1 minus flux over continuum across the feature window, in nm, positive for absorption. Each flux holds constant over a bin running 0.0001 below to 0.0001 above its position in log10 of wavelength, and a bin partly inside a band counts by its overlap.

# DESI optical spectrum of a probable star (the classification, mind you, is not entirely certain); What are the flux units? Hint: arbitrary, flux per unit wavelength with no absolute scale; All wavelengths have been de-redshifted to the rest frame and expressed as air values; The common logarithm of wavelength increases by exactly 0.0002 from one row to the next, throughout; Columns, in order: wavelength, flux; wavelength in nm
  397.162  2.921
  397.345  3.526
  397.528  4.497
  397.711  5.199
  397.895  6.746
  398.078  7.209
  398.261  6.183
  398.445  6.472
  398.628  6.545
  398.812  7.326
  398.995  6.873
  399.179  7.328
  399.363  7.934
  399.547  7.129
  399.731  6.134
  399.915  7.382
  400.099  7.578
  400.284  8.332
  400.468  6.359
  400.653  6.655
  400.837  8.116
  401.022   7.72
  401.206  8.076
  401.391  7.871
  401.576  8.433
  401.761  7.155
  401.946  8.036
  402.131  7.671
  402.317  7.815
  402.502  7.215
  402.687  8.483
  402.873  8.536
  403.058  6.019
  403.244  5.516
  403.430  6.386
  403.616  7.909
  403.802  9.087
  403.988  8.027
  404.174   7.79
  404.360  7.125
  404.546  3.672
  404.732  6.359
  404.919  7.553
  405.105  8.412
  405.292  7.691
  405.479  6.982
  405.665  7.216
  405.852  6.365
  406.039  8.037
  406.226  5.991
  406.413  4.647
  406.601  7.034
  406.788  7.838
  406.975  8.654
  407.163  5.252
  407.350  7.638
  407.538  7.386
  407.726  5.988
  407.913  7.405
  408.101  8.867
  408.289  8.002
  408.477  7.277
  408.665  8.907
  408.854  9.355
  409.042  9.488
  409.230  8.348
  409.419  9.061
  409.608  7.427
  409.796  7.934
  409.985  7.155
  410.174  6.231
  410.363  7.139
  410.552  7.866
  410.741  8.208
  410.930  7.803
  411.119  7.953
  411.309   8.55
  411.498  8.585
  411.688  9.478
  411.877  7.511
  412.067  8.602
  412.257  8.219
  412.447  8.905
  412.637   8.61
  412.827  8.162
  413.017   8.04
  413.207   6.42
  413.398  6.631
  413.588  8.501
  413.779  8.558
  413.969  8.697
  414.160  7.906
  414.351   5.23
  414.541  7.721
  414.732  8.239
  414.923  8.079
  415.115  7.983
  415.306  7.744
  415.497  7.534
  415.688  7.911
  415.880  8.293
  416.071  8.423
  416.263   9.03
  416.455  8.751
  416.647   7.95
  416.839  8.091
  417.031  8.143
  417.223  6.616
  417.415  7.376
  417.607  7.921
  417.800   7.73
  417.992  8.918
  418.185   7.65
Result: -0.29 nm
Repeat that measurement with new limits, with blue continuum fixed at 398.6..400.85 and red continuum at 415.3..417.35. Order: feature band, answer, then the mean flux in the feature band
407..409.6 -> -0.10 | 7.92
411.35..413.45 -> -0.08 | 8.15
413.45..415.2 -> 0.02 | 7.85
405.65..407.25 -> 0.16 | 6.76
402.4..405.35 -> 0.07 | 7.23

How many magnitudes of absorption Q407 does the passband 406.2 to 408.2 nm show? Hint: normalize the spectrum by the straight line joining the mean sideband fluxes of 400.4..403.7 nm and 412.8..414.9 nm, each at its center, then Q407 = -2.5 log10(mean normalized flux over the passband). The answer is 0.08 mag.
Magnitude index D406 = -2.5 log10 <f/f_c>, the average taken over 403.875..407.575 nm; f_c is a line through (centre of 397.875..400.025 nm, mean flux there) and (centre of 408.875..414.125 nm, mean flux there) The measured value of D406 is 0.09 mag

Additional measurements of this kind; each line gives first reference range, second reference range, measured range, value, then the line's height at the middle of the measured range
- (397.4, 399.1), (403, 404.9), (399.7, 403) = -0.16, 6.58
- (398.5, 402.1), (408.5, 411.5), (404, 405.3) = 0.11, 7.72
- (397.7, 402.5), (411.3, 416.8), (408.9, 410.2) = -0.04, 7.81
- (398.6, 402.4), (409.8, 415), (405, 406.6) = 0.11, 7.65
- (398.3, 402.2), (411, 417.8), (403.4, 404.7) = 0.06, 7.54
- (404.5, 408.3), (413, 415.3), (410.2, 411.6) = -0.08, 7.39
